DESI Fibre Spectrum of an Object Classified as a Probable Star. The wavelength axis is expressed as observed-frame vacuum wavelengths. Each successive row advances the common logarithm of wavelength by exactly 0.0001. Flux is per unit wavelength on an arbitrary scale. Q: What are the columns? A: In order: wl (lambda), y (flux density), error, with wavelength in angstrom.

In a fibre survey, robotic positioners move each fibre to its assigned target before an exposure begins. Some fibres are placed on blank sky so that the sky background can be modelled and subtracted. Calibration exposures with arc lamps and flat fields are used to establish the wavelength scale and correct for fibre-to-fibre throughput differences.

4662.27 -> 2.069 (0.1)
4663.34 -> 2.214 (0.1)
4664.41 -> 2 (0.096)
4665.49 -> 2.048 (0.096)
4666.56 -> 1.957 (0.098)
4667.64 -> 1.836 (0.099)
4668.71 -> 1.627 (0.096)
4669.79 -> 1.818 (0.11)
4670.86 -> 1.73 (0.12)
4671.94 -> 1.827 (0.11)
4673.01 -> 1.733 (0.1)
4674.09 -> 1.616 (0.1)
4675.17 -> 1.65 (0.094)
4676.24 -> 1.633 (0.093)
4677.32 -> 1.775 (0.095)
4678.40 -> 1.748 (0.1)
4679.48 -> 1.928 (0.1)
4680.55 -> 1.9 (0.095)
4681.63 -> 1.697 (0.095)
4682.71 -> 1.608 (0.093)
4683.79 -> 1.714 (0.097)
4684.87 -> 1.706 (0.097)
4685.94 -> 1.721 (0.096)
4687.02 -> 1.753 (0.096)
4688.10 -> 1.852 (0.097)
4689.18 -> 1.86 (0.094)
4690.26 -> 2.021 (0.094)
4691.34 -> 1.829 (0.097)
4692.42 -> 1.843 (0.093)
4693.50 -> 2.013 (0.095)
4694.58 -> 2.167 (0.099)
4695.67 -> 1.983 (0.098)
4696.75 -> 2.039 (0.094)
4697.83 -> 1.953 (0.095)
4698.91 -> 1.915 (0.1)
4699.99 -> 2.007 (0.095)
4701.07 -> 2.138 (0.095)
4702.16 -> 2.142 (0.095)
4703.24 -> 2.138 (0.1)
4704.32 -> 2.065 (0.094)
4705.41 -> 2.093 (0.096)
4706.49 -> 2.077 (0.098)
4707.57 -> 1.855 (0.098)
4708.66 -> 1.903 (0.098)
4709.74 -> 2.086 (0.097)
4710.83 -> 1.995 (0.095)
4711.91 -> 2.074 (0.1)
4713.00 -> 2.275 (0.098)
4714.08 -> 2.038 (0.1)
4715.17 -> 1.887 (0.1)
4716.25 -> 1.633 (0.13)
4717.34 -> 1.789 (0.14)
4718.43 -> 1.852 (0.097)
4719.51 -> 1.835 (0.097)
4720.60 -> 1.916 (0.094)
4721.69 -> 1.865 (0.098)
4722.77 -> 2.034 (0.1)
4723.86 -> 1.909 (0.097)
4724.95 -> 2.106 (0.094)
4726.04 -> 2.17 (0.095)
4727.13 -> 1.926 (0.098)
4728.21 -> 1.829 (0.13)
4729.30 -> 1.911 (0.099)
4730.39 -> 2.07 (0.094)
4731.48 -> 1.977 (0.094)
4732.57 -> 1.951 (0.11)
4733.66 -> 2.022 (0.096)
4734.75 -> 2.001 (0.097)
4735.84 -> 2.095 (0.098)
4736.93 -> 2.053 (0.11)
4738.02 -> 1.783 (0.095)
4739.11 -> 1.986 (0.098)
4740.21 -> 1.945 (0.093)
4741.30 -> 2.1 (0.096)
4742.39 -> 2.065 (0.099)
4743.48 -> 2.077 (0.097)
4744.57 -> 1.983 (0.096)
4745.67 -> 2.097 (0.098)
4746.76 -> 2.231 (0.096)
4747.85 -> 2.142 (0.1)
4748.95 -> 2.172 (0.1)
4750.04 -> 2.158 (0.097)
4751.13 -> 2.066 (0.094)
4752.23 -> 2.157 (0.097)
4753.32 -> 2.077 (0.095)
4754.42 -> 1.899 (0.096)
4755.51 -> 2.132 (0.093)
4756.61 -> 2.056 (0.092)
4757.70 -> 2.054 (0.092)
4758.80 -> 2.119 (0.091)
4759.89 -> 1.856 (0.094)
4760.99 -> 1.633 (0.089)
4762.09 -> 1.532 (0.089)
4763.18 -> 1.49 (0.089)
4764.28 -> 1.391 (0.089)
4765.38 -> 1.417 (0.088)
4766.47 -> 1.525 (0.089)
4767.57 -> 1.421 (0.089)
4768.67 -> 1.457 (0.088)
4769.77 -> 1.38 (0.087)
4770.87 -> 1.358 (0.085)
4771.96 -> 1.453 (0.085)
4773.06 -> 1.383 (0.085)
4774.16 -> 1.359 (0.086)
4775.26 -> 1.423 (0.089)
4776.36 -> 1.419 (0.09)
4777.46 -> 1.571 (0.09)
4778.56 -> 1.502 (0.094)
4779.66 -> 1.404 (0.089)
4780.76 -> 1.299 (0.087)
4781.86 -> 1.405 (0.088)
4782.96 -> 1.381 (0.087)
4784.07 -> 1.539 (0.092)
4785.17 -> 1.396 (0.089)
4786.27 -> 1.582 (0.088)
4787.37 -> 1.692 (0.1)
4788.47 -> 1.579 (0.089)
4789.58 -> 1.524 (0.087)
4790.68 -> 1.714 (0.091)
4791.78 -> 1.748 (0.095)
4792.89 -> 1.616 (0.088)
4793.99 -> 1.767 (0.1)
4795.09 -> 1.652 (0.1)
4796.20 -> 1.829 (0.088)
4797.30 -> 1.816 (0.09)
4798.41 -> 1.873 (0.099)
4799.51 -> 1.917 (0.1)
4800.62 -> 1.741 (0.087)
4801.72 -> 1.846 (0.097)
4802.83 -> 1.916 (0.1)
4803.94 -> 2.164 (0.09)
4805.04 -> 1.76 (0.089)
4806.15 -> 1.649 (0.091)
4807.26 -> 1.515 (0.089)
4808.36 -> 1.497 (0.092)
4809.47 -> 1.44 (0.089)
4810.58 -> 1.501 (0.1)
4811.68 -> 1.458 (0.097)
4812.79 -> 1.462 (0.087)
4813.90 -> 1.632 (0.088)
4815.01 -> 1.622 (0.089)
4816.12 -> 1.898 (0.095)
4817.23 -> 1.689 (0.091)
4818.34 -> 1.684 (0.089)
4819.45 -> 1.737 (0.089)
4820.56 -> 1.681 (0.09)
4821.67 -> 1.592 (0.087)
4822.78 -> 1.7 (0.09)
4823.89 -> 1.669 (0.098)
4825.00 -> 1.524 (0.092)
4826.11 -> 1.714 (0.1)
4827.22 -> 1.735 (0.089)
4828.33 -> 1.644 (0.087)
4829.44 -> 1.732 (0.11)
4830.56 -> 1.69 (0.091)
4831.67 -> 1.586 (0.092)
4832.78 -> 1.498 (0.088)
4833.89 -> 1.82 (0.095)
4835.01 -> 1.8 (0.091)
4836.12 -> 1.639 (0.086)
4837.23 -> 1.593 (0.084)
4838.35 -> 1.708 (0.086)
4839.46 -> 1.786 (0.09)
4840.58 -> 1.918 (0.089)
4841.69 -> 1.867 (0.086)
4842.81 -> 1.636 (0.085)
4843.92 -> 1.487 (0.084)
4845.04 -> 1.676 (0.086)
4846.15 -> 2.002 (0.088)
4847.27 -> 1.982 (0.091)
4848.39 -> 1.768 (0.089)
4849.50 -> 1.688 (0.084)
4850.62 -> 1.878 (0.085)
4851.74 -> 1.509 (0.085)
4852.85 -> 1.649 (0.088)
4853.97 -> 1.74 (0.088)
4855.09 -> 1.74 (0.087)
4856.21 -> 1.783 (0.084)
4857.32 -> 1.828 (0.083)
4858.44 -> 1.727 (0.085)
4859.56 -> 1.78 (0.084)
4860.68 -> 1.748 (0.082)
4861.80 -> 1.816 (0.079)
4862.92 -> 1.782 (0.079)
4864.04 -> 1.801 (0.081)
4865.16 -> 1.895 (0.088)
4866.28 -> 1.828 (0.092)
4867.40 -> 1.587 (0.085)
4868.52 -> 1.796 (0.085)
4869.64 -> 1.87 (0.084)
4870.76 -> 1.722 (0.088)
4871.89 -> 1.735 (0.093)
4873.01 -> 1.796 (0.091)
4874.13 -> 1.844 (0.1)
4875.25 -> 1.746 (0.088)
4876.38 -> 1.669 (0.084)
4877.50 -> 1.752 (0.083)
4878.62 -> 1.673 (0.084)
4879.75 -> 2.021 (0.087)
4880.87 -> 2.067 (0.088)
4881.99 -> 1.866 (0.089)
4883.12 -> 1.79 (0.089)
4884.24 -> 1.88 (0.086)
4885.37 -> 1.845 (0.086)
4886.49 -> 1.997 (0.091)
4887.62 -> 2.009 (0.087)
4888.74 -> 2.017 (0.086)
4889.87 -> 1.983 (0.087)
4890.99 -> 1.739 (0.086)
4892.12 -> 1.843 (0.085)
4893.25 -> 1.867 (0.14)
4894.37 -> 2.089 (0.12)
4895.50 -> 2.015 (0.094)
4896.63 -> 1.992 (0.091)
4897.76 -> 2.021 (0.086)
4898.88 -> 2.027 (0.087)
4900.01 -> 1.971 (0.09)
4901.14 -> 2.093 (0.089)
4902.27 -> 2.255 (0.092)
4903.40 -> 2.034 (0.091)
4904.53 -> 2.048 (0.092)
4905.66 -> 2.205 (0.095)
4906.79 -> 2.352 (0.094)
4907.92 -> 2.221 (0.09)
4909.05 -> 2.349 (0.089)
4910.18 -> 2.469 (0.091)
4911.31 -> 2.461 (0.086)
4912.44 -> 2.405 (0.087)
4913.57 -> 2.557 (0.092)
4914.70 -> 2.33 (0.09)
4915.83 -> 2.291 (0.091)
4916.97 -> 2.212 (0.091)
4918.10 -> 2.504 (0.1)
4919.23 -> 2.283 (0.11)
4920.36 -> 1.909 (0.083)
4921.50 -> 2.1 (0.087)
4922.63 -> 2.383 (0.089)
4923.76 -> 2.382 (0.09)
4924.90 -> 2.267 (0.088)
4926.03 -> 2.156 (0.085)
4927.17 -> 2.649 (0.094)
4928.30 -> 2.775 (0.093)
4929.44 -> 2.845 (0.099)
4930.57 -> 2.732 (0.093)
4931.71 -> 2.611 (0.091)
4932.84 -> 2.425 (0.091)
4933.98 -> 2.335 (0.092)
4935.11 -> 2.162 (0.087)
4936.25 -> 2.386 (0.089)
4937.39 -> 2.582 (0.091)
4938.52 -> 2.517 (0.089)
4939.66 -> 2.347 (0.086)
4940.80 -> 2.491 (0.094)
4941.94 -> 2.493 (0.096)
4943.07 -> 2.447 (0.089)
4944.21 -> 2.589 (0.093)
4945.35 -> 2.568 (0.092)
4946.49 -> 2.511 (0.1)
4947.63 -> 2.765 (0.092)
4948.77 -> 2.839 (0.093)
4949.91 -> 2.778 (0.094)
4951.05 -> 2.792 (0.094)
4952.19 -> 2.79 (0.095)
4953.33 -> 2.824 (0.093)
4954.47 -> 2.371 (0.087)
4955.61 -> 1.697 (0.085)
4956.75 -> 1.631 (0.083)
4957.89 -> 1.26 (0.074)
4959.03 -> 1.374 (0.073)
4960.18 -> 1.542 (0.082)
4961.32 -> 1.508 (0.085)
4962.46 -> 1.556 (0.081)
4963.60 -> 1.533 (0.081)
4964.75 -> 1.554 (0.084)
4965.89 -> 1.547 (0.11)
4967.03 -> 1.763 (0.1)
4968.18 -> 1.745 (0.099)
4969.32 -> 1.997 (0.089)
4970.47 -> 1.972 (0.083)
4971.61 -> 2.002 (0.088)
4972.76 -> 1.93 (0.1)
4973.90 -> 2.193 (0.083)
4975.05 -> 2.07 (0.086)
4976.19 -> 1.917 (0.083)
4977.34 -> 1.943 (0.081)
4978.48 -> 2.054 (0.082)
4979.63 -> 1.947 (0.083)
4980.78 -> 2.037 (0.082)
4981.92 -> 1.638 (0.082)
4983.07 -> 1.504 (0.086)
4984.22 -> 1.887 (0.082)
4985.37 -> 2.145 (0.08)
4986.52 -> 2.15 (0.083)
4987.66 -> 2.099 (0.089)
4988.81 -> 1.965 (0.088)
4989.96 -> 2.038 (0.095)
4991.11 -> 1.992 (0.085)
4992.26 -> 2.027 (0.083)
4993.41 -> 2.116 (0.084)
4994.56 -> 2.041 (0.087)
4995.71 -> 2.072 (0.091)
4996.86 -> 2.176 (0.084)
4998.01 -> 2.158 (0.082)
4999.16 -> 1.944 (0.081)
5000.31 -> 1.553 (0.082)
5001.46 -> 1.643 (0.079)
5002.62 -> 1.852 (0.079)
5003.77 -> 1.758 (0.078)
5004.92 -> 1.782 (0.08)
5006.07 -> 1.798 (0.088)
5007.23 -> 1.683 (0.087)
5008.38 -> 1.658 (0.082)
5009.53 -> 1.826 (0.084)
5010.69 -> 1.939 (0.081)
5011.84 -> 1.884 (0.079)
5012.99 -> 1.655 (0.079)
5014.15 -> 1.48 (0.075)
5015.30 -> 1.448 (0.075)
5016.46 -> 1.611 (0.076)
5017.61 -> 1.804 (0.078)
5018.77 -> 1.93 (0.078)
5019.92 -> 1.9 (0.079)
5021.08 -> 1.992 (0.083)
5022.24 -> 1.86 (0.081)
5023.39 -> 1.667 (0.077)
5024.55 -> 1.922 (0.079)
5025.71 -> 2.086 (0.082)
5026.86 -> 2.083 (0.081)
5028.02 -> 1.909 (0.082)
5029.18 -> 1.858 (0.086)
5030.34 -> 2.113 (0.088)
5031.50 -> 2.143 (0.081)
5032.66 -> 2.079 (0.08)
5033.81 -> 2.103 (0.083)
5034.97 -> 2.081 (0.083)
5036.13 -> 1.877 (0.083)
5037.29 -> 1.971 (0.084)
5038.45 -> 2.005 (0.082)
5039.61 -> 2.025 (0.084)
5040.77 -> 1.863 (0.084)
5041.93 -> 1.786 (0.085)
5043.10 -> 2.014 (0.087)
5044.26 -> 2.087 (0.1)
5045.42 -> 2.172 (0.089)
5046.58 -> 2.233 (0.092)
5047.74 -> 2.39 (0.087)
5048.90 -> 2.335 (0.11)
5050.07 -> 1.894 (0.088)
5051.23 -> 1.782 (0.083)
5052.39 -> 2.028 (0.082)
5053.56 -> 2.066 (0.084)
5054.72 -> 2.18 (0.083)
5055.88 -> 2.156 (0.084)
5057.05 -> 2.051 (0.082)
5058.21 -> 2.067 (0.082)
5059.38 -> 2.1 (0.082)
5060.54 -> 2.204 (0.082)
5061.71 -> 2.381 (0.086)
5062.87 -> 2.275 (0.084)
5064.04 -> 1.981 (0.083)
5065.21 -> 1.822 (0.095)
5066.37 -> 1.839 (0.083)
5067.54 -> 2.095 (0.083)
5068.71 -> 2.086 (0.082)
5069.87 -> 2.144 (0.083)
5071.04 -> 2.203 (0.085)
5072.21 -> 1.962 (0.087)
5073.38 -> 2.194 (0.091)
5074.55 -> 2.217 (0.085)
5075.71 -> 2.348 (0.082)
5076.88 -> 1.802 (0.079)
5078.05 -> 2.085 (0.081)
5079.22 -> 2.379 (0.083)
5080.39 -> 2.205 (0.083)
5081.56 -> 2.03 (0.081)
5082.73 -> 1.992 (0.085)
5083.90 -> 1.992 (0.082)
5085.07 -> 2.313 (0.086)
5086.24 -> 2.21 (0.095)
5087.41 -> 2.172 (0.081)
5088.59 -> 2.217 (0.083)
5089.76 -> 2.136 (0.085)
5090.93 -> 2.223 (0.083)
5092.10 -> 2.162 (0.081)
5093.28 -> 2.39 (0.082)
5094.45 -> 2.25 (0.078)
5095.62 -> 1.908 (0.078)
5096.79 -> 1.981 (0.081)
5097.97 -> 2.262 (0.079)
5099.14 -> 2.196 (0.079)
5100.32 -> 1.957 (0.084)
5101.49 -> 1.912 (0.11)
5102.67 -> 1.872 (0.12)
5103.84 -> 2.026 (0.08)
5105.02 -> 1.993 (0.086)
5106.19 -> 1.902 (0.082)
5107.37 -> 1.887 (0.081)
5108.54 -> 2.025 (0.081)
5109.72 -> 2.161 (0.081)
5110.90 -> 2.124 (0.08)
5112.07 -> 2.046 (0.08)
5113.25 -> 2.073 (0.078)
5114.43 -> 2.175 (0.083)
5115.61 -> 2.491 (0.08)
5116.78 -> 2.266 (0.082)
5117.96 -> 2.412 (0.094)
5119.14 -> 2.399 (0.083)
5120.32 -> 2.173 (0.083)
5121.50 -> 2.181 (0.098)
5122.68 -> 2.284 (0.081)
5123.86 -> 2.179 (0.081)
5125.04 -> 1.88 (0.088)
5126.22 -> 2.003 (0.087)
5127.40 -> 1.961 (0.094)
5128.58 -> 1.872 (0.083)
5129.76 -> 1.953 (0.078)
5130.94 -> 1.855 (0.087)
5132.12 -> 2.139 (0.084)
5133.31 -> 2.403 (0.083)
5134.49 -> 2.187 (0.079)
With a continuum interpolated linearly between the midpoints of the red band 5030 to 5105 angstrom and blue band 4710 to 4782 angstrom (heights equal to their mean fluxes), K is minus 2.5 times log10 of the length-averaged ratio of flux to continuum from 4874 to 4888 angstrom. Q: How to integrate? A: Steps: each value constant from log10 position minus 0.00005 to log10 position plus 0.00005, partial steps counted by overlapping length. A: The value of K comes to 0.05 mag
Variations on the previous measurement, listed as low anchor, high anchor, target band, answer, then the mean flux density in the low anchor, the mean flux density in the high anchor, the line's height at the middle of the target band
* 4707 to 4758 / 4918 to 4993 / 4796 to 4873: 0.20 mag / 2.01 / 2.16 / 2.08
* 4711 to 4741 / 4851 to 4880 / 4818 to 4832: 0.09 mag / 1.96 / 1.76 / 1.82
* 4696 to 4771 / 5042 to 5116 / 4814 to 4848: 0.16 mag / 1.94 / 2.11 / 1.98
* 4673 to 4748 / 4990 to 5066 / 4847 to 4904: 0.06 mag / 1.94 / 1.96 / 1.95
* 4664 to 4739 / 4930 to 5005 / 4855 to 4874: 0.14 mag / 1.91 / 2.09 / 2.02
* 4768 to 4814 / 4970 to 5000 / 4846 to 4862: -0.03 mag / 1.59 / 2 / 1.72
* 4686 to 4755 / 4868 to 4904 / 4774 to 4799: 0.24 mag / 2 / 1.91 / 1.96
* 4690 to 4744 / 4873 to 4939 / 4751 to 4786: 0.26 mag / 1.99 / 2.17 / 2.04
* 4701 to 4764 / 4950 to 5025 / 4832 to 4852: 0.12 mag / 1.99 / 1.88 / 1.94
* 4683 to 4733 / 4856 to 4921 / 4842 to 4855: 0.15 mag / 1.95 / 1.99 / 1.98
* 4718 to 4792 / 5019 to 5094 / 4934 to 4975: -0.09 mag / 1.79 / 2.08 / 1.98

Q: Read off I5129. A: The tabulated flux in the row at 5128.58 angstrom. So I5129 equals 1.872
